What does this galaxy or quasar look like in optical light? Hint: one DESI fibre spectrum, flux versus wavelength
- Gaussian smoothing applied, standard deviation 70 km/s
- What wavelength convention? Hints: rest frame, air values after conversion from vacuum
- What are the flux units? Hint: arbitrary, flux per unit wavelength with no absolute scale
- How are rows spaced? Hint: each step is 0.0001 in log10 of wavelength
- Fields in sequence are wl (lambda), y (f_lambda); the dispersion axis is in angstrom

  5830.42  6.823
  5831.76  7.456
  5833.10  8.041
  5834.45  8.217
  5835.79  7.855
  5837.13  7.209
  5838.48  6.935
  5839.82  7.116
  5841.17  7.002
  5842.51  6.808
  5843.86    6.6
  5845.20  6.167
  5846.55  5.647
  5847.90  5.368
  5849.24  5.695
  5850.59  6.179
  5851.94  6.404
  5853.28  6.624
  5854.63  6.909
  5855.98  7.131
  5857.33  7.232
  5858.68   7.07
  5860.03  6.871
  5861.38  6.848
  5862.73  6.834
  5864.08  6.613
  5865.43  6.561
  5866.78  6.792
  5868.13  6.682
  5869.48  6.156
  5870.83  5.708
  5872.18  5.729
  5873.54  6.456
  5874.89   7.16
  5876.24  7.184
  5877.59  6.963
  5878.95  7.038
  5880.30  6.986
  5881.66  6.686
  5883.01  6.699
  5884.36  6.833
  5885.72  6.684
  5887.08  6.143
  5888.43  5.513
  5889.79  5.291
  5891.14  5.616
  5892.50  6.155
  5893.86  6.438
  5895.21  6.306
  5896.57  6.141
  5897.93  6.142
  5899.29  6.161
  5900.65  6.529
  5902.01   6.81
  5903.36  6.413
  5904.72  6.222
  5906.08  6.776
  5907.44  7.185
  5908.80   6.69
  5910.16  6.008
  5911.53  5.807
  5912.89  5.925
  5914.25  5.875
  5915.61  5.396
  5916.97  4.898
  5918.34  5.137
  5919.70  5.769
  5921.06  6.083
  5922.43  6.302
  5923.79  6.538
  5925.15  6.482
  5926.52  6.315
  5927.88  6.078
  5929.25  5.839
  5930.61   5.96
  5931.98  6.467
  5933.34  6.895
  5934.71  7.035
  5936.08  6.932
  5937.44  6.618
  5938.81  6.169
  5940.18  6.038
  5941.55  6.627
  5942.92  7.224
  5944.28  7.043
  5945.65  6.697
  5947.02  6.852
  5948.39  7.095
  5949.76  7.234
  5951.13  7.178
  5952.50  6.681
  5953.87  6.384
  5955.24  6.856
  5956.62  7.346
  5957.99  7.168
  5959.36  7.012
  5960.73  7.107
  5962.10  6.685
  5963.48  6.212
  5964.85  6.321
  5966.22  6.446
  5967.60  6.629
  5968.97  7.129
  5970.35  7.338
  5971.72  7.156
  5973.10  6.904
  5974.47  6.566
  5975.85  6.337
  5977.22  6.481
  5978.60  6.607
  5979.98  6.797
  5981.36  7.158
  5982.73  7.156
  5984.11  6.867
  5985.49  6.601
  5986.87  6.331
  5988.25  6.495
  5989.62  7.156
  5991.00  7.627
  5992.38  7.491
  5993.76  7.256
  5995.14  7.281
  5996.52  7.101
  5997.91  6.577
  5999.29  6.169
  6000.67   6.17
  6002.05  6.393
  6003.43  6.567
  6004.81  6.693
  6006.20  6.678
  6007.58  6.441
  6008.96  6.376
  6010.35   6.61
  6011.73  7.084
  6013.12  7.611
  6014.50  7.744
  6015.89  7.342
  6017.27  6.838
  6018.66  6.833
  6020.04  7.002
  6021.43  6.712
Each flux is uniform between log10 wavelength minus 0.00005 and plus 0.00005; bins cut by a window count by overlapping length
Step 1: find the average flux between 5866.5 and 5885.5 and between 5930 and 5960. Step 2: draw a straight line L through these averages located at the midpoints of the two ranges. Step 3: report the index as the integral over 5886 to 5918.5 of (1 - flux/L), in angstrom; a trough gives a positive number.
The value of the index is 2.98 angstrom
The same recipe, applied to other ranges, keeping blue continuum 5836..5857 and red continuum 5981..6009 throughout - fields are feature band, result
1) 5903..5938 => 2.4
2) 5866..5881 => 0.0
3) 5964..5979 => 0.1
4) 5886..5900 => 1.3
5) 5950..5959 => -0.3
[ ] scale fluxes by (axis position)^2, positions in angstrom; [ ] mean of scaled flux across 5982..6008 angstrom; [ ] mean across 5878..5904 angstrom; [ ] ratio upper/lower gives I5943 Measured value 1.1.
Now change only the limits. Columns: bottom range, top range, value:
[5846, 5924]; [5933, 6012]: 1.10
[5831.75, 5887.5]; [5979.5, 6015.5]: 1.07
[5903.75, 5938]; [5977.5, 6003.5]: 1.13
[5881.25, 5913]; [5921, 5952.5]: 1.06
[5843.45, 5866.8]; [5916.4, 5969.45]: 1.04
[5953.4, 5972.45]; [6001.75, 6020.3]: 1.02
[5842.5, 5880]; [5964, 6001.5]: 1.08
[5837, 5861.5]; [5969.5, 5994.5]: 1.09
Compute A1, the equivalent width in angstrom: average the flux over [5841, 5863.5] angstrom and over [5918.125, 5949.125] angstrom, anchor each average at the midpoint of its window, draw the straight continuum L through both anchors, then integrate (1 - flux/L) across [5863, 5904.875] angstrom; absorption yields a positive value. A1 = 0.60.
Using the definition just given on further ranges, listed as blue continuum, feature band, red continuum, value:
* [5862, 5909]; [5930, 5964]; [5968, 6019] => -0.48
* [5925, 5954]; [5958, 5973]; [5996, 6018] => -0.30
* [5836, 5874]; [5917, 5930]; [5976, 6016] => 1.35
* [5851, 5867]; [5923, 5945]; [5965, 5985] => 0.95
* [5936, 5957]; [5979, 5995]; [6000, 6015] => -0.54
